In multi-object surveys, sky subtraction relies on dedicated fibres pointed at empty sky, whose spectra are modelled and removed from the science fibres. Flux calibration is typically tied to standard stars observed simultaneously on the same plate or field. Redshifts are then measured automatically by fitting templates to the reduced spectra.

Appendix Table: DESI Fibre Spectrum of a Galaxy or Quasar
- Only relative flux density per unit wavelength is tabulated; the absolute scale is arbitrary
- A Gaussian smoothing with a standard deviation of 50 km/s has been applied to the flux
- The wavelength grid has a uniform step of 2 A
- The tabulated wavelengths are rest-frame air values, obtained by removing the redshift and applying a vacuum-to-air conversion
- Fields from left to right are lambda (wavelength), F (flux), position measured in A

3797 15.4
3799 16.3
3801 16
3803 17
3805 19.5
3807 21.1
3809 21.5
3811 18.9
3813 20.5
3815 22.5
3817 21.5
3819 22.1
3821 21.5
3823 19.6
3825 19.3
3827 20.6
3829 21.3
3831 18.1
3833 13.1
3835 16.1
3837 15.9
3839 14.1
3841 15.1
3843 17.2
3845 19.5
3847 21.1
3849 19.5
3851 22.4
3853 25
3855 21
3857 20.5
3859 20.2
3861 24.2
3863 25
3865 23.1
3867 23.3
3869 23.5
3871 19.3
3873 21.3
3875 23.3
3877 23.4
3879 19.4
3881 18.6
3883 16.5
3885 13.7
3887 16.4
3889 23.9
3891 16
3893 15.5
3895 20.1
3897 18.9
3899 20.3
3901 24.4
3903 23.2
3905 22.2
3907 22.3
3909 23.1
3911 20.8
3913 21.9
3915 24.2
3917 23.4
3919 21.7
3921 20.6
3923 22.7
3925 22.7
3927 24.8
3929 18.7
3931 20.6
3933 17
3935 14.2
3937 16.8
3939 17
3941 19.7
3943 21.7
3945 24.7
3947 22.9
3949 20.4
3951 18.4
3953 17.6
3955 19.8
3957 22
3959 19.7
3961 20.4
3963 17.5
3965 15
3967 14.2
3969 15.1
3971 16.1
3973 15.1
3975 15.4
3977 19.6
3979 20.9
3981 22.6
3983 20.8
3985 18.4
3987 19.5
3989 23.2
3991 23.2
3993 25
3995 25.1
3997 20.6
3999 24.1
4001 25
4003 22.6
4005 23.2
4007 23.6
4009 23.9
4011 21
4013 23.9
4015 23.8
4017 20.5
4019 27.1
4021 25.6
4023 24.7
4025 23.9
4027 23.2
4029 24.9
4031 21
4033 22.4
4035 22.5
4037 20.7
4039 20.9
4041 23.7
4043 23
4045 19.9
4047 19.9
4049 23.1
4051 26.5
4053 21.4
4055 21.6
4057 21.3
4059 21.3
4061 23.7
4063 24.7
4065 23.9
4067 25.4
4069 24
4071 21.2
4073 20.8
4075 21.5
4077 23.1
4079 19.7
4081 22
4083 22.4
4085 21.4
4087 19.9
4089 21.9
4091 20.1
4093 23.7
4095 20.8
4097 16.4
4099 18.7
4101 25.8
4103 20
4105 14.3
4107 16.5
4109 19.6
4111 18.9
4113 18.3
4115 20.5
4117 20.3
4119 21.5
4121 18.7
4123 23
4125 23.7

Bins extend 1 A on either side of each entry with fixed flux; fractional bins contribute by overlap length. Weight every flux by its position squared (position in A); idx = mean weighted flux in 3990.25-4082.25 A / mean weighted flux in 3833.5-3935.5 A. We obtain 1.2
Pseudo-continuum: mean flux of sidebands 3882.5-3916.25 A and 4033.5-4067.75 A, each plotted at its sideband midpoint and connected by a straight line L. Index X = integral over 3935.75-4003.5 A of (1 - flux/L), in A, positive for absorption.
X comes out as 4.4 A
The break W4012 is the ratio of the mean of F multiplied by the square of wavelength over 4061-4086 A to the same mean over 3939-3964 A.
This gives 1.18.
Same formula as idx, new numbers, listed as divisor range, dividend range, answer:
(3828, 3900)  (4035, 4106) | 1.23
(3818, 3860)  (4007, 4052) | 1.32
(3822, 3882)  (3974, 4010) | 1.18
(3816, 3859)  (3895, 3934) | 1.17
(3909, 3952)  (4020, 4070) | 1.17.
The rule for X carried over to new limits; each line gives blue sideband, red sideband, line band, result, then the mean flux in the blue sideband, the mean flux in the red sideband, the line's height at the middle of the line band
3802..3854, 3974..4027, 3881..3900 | 2.4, 19.4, 22.6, 20.5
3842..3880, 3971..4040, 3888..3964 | 4.7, 21.7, 22.2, 21.9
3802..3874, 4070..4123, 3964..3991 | 2.6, 20.1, 20.4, 20.3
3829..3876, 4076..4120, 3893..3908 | -0.8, 20.1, 20.3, 20.1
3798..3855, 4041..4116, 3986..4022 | -4.7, 19.2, 21.3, 20.7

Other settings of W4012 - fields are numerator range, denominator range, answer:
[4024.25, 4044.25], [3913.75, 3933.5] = 1.10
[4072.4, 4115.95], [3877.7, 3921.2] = 1.10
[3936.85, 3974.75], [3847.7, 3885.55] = 0.91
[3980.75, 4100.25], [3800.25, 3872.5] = 1.24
